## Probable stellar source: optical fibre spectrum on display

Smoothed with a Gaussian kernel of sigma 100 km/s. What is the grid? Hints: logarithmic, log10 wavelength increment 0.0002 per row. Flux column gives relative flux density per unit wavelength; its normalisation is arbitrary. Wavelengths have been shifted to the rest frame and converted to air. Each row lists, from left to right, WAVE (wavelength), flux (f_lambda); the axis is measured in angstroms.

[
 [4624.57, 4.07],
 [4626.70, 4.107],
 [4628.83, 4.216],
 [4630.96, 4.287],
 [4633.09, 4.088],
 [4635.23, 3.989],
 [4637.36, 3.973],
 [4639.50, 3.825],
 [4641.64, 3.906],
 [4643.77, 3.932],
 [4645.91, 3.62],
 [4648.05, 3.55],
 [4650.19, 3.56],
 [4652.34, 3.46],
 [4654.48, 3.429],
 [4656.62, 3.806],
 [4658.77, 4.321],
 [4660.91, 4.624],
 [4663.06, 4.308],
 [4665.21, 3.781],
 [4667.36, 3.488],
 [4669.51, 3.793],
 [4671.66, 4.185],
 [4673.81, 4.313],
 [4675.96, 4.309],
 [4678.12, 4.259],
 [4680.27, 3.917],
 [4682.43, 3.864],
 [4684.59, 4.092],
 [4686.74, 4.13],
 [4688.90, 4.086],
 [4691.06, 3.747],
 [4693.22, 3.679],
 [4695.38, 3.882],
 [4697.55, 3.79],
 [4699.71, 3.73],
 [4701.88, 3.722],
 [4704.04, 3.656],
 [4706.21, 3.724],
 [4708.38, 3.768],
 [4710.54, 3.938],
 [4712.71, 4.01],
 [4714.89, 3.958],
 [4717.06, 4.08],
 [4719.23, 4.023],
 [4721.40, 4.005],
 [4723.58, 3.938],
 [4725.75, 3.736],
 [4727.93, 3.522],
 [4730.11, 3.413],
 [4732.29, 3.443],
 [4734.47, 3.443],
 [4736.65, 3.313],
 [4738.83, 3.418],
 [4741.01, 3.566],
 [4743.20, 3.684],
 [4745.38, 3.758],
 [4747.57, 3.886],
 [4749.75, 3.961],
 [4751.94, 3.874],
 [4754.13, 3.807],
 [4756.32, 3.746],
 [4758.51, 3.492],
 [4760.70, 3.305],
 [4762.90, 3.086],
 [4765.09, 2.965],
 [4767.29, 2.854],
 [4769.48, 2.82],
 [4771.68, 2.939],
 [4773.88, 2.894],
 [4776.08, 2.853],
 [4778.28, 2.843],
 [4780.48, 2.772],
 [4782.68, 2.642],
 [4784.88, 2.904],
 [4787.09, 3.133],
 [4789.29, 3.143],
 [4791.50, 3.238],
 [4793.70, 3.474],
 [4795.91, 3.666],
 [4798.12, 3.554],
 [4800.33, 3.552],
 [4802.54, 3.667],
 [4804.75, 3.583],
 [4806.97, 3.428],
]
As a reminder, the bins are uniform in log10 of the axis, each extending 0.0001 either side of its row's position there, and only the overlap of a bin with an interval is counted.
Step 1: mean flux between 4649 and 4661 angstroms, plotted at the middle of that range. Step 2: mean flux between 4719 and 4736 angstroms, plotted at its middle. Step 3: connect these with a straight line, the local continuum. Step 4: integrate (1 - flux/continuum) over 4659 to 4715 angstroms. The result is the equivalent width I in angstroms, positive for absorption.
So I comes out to -3.2 angstroms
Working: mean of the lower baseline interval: 3.8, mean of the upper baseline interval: 3.66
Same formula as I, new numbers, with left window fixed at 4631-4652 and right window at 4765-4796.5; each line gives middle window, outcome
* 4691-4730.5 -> -4.6 angstroms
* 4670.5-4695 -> -3.1 angstroms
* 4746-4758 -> -2.5 angstroms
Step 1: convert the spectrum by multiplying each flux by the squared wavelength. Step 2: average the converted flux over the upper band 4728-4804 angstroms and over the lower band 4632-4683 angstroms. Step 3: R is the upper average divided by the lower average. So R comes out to 0.9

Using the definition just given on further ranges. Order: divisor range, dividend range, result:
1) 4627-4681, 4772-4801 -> 0.83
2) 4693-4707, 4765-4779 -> 0.79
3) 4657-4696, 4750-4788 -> 0.81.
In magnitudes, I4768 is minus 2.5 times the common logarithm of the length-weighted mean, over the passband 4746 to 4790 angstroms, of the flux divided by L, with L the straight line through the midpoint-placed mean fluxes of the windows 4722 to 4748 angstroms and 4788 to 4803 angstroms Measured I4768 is 0.10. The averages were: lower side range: 3.59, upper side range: 3.46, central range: 3.2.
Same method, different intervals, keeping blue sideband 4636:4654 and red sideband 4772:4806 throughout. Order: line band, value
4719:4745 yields -0.066 mag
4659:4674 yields -0.120 mag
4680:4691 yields -0.123 mag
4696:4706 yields -0.064 mag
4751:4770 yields -0.013 mag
